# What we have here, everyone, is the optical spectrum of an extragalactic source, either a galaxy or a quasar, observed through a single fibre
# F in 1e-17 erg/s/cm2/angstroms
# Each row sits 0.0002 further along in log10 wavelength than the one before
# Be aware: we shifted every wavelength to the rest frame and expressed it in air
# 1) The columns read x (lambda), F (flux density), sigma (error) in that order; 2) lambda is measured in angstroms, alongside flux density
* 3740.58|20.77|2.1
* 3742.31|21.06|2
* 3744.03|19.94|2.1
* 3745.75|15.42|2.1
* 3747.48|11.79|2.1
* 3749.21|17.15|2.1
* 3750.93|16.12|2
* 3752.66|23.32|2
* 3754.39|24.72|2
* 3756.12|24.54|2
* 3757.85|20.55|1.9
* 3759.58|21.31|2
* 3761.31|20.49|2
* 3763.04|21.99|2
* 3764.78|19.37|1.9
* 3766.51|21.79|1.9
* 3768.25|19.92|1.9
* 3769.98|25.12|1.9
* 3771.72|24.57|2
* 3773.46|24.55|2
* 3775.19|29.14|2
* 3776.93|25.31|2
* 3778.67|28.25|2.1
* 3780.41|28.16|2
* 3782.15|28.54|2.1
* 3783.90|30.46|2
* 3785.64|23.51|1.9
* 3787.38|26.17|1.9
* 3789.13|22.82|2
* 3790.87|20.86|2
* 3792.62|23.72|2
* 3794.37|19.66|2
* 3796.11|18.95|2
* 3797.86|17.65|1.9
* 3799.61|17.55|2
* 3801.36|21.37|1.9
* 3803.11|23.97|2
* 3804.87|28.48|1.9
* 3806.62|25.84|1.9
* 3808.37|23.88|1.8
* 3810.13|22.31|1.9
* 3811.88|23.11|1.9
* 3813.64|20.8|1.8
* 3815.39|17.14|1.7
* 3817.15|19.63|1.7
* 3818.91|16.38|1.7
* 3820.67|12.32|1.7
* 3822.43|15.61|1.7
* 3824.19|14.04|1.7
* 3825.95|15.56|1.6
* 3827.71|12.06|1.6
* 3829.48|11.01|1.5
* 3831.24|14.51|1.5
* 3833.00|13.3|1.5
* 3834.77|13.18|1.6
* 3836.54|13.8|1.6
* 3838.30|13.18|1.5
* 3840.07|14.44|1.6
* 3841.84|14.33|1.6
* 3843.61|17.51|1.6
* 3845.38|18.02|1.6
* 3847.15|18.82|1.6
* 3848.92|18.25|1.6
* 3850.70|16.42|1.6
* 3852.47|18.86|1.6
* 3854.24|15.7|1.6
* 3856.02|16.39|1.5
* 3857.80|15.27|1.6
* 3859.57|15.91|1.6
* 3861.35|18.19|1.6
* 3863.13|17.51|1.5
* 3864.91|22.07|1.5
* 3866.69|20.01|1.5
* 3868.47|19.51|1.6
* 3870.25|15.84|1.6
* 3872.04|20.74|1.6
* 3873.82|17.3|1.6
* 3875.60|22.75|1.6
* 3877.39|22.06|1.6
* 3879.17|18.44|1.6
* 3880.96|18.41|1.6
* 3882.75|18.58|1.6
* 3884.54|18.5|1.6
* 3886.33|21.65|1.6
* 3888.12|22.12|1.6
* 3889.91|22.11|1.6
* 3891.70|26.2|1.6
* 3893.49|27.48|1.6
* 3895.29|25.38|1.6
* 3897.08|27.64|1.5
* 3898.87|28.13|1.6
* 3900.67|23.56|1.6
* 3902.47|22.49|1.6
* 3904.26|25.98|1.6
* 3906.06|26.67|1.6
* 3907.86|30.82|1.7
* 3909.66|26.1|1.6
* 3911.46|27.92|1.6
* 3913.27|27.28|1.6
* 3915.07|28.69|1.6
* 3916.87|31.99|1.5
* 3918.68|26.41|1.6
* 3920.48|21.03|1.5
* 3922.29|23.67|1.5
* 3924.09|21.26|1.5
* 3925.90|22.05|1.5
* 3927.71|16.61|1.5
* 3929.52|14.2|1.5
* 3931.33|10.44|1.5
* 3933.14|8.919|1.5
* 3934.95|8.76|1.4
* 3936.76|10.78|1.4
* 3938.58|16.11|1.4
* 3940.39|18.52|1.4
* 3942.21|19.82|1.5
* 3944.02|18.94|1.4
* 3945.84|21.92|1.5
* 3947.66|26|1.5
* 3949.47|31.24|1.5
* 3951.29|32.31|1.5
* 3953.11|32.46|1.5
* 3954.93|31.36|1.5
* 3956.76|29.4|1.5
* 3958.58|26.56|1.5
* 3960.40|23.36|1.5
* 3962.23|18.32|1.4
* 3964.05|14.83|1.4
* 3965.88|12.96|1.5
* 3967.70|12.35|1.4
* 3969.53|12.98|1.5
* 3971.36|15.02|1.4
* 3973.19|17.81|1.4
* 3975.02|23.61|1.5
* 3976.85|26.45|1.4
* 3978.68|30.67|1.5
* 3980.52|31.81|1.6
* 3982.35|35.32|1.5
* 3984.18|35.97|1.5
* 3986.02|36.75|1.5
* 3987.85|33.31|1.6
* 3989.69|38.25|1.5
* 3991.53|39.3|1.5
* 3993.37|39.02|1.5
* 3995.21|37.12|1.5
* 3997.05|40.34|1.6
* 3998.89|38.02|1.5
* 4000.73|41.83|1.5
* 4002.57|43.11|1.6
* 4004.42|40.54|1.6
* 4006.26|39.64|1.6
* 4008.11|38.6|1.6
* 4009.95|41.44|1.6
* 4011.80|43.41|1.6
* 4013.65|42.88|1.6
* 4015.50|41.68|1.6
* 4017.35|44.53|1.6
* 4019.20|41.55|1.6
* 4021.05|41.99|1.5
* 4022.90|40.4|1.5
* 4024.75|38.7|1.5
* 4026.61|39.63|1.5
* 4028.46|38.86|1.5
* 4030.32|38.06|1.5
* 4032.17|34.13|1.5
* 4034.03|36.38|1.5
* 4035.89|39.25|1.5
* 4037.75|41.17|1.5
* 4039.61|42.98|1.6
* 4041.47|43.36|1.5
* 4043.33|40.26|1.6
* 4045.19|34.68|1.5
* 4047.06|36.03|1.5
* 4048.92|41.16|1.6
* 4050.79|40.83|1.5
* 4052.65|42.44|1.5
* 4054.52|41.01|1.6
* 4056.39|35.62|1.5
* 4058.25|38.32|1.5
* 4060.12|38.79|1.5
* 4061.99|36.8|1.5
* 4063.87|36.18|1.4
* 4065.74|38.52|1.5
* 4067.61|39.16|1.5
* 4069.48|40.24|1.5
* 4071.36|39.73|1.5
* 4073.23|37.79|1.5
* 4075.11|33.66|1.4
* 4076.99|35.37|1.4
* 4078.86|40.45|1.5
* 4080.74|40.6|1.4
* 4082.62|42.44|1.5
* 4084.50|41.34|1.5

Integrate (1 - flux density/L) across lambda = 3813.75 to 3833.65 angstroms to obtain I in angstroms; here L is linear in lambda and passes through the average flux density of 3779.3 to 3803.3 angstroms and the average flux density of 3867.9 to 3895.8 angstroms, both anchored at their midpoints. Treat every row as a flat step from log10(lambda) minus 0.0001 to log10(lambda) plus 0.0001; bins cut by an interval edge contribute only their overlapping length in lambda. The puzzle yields 6.63 angstroms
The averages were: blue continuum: 23.1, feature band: 14.9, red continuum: 21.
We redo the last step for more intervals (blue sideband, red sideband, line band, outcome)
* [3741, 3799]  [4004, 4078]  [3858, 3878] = 6.6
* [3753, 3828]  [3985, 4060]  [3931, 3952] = 9.3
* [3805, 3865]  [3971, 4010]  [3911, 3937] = 6.6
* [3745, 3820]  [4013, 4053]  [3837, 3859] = 8.6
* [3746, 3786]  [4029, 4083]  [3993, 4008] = -1.7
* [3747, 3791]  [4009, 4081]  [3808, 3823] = 4.1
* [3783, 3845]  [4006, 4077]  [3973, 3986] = 1.5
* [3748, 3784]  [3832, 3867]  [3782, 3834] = 0.5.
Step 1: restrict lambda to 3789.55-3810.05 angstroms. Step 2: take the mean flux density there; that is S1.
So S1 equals 22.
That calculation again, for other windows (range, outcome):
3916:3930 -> 22.4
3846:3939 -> 20.7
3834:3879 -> 17.5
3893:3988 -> 23.5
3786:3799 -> 21.4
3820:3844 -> 13.9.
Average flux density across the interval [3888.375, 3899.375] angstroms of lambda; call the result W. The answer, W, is 25.9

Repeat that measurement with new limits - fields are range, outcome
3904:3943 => 21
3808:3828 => 17.7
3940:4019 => 30.9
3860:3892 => 19.9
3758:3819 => 23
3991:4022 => 40.9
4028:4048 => 38.6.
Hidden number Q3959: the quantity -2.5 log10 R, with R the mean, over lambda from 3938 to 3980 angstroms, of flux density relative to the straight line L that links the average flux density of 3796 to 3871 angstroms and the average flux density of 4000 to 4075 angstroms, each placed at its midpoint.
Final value 0.36 mag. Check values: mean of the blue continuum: 17.6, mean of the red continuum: 39.7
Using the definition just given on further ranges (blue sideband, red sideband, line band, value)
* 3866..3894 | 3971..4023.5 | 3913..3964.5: 0.30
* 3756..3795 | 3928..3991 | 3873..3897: 0.07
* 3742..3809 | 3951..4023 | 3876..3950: 0.30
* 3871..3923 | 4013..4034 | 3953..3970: 0.45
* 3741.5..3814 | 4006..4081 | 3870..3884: 0.43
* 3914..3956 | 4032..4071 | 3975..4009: -0.21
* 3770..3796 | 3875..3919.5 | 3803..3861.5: 0.41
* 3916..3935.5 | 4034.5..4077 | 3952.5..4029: -0.14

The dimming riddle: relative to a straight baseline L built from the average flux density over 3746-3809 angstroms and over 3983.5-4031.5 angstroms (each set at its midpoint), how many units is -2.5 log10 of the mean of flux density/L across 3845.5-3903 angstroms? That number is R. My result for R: 0.42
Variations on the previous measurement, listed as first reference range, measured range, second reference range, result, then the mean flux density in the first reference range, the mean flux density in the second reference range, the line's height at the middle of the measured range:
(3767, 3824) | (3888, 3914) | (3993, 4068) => 0.16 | 22.6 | 39.7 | 30.3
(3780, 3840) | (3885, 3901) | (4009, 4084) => 0.08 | 19.5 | 39.5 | 26.5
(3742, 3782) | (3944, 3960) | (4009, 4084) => 0.20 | 22.1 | 39.5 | 33.7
